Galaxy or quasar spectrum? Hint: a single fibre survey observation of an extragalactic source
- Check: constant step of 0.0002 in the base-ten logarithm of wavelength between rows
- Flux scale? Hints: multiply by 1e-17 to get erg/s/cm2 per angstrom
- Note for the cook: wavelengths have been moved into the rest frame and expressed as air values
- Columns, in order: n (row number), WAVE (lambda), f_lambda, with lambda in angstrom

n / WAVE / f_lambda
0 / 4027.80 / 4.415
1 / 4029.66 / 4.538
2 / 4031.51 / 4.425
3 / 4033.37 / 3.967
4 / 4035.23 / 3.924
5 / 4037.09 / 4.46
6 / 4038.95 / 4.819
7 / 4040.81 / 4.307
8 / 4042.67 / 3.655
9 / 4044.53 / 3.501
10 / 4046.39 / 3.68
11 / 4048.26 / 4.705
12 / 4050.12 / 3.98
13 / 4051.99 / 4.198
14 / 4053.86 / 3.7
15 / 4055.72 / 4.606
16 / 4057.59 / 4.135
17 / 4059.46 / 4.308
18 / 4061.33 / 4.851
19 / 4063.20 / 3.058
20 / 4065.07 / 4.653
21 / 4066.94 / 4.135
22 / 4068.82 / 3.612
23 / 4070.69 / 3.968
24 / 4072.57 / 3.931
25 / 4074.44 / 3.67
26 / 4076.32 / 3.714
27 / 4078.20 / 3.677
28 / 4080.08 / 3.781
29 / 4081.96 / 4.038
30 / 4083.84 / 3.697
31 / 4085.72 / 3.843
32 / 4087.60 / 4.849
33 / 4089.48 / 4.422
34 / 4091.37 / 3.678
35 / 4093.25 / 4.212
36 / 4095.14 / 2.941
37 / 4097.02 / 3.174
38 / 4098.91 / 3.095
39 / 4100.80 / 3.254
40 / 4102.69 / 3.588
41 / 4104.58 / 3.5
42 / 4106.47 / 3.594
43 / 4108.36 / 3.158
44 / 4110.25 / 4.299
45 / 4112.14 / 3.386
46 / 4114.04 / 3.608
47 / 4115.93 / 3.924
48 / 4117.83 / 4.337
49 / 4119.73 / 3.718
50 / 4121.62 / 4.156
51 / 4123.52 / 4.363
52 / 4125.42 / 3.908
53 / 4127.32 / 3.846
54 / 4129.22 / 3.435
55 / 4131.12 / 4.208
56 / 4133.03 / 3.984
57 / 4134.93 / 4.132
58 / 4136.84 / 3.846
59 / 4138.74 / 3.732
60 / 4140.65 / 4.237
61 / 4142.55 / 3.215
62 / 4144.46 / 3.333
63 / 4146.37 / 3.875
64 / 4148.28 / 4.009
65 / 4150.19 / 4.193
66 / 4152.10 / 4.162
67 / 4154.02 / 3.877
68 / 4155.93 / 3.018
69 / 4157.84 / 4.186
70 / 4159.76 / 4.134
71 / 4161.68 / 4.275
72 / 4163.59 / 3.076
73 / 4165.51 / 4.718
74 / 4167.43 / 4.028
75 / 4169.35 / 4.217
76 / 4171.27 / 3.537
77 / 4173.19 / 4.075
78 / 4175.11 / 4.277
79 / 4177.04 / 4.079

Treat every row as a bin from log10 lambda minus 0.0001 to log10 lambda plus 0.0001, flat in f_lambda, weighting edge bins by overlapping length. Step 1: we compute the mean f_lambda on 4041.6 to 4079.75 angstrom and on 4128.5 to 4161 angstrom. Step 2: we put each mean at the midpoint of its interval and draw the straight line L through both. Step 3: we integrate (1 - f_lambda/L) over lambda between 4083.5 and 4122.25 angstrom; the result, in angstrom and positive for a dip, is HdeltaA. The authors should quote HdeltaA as 1.9 angstrom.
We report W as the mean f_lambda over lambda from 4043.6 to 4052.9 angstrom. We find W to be 4.01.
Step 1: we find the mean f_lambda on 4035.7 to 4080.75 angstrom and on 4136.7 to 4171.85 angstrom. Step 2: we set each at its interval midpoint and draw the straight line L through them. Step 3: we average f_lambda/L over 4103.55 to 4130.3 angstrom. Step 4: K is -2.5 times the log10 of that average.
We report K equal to 0.04 mag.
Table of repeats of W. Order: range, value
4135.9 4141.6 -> 3.94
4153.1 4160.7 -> 3.8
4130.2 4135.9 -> 4.1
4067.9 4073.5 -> 3.84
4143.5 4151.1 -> 3.85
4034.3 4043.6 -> 4.23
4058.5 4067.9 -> 4.2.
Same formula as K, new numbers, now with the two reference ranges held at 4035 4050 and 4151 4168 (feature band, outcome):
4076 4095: 0.03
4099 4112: 0.15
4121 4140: 0.01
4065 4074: 0.03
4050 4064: 0.00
